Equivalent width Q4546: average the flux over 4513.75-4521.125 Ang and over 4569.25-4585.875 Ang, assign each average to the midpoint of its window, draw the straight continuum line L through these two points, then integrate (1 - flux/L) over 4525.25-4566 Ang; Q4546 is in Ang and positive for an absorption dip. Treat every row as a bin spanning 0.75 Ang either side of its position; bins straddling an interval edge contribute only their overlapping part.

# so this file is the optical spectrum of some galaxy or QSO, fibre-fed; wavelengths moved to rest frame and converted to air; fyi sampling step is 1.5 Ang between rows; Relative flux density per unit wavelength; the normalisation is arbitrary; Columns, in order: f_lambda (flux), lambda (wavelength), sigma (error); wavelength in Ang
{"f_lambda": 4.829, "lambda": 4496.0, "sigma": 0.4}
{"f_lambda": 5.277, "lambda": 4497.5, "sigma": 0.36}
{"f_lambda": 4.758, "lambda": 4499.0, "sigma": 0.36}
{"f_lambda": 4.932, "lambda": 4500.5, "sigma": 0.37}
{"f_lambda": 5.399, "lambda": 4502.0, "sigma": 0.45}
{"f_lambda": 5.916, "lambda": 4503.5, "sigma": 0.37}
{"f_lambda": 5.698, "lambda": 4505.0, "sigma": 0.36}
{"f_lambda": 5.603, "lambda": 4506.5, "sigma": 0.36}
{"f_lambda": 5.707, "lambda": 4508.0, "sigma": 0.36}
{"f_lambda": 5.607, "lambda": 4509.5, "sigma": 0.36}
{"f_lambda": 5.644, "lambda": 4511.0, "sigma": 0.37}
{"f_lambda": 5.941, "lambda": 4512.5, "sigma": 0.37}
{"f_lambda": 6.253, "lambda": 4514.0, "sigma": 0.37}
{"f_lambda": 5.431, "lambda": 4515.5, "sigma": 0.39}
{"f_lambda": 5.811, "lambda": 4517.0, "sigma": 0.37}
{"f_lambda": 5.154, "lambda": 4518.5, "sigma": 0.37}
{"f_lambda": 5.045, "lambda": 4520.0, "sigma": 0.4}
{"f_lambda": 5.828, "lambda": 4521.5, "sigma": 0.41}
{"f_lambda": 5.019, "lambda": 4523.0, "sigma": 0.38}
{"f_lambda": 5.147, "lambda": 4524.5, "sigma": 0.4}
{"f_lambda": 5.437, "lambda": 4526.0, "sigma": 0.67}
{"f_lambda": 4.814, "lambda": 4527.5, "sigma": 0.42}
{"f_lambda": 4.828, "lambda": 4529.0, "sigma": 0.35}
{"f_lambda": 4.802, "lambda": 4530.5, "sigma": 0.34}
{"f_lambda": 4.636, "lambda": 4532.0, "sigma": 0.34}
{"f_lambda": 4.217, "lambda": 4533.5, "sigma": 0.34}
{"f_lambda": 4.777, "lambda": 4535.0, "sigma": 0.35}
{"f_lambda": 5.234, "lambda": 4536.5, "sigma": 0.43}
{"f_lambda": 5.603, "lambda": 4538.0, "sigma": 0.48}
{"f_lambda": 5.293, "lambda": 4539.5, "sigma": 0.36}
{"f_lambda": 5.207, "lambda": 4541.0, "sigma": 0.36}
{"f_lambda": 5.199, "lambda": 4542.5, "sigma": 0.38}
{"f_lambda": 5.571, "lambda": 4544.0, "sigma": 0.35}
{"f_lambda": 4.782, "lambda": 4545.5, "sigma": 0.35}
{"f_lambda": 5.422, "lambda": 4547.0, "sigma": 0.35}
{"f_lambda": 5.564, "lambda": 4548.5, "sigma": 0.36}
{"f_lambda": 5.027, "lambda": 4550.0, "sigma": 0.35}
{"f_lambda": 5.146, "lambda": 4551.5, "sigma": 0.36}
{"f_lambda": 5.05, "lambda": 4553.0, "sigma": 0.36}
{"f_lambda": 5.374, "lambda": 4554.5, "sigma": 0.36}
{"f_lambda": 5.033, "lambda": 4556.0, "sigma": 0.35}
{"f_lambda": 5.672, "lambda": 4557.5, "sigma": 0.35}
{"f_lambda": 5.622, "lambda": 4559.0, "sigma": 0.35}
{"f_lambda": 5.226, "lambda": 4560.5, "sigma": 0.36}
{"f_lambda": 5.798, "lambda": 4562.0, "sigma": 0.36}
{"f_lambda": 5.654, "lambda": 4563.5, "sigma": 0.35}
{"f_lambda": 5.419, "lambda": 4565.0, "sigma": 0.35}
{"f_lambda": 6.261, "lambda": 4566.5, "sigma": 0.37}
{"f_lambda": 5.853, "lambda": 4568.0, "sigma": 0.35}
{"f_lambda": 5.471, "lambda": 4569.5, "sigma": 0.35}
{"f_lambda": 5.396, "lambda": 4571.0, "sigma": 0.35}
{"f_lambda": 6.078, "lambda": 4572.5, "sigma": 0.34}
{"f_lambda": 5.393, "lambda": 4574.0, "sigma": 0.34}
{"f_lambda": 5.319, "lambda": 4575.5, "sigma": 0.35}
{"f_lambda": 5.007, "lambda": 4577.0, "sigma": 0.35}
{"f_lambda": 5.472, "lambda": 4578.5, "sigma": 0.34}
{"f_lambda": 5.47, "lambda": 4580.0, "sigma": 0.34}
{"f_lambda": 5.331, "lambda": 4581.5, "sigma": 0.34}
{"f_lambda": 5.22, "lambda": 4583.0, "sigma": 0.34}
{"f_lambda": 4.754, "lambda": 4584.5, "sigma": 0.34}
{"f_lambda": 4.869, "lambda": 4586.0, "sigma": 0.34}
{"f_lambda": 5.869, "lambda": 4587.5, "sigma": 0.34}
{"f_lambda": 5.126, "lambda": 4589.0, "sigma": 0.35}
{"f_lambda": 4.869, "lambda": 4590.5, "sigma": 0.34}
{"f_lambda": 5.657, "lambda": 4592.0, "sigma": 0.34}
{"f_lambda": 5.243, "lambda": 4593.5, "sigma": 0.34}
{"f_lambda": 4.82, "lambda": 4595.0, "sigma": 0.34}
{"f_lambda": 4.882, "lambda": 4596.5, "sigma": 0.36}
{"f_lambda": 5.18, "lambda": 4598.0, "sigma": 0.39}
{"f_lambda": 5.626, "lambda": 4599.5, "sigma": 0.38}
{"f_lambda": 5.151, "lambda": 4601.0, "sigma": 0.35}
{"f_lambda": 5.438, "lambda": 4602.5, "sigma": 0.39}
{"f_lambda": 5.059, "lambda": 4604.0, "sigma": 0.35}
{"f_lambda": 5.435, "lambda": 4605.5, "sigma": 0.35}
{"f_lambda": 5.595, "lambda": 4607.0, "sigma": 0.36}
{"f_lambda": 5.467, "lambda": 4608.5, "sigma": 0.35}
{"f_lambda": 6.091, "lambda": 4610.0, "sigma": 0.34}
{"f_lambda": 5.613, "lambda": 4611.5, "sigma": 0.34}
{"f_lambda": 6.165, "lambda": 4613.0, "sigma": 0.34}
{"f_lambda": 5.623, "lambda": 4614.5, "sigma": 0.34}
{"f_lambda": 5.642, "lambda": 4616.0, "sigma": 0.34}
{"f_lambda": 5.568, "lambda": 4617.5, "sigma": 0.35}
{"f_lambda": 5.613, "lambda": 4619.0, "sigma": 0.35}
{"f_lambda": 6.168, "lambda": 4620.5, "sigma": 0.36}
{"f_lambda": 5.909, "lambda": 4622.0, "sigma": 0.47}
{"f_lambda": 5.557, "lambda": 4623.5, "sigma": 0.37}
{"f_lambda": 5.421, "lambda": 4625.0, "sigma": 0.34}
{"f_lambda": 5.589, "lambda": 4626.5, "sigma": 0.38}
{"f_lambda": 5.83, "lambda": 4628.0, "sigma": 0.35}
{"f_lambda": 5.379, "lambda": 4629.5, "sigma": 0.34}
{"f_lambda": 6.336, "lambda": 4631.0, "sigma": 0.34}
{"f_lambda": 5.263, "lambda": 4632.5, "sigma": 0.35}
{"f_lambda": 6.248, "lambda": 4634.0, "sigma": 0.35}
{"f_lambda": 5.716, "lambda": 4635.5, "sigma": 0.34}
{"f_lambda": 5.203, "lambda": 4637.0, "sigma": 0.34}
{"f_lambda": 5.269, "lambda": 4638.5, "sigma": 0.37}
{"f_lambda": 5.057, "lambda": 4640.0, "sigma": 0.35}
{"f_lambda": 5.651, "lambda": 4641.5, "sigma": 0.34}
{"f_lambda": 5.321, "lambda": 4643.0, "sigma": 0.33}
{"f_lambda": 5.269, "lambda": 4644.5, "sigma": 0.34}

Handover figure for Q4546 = 1.63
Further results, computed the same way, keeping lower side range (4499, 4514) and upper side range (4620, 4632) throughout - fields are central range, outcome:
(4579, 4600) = 1.8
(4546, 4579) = 1.2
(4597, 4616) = 0.7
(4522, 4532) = 1.1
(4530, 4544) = 1.5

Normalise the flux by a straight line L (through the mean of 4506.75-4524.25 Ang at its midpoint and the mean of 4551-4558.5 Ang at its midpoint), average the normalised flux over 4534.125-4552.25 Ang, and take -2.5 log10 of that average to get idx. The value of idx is 0.03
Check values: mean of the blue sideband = 5.57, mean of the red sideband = 5.27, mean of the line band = 5.23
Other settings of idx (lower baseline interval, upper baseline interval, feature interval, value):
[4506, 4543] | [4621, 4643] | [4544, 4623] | 0.005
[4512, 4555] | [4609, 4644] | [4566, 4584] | -0.017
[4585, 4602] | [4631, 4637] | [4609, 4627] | -0.041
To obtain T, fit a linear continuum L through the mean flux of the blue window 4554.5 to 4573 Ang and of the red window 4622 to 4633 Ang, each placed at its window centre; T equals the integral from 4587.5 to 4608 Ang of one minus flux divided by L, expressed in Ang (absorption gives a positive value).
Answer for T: 1.3 Ang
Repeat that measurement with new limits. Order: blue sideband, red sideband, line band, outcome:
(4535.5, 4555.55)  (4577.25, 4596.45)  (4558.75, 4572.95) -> -1.2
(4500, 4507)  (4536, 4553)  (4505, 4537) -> 0.8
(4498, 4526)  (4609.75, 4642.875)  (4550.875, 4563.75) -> 0.4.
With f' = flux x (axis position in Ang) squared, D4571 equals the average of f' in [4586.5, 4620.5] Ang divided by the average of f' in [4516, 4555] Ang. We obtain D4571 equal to 1.09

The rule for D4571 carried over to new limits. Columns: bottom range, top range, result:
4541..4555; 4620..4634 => 1.13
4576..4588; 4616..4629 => 1.11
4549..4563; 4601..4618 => 1.07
